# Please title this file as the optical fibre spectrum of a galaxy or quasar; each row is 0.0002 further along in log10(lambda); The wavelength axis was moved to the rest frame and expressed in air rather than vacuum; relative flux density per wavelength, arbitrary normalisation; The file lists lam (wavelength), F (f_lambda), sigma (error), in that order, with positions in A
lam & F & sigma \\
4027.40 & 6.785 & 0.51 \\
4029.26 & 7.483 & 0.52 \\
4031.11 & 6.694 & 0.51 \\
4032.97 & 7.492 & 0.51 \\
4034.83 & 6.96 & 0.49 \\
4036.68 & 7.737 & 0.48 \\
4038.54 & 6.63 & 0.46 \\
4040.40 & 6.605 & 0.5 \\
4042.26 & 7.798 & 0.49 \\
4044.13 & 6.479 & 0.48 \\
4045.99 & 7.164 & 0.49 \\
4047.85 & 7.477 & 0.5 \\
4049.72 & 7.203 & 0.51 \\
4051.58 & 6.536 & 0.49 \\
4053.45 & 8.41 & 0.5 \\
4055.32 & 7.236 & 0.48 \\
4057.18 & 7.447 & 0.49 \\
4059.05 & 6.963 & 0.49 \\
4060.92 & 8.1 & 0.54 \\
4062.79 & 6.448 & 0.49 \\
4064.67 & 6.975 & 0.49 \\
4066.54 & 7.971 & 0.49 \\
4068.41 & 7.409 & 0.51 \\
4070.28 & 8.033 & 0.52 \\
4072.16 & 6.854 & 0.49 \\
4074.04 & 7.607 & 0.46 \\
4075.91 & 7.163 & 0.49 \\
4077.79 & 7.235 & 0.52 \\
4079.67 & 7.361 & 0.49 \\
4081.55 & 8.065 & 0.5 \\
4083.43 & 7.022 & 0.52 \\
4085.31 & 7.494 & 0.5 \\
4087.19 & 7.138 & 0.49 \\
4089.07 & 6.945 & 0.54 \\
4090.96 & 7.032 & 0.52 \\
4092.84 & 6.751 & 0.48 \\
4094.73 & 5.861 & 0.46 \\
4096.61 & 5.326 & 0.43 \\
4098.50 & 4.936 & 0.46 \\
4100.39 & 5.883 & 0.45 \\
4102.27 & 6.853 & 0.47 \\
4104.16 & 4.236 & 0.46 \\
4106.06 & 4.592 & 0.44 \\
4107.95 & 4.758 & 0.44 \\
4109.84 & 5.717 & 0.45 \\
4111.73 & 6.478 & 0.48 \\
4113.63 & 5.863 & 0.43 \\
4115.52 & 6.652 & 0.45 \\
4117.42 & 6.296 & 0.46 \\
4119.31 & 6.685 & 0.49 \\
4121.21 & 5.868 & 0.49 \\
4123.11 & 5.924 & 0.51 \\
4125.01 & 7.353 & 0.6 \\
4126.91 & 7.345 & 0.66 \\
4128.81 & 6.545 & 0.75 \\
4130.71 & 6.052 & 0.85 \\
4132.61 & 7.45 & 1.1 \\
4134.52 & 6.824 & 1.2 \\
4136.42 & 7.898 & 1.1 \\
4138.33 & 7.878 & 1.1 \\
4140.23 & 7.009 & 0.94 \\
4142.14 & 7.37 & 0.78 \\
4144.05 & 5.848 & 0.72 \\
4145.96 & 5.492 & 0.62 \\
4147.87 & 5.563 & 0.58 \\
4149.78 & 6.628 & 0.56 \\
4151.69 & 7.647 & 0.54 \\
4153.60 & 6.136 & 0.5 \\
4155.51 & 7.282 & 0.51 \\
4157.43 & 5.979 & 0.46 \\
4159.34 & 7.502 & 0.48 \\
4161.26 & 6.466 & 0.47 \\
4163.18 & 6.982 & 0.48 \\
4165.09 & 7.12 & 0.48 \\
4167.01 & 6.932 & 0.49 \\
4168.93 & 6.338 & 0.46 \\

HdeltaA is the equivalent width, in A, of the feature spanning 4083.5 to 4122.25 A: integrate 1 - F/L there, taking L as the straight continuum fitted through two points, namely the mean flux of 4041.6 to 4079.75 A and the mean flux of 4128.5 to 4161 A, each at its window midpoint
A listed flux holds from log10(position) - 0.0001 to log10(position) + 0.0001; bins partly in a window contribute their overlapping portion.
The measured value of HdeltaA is 5.3 A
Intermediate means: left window 7.32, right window 6.77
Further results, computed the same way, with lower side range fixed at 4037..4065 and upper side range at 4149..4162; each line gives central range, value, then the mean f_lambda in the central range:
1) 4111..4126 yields 1.19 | 6.39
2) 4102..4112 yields 2.45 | 5.27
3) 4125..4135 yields 0.02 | 6.89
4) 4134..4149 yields 0.29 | 6.73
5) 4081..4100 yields 1.19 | 6.6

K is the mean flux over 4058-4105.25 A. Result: 6.86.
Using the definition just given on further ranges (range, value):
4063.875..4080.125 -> 7.41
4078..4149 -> 6.45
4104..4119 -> 5.69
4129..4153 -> 6.79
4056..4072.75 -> 7.37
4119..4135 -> 6.66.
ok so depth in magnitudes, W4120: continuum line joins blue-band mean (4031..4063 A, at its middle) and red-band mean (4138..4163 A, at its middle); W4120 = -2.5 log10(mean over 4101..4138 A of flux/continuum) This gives 0.08 mag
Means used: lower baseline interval 7.22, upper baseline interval 6.66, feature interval 6.31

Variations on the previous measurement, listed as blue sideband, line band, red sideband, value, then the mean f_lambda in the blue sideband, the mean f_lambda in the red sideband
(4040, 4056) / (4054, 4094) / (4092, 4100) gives -0.14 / 7.23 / 5.71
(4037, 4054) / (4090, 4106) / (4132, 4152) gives 0.20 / 7.14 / 6.84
